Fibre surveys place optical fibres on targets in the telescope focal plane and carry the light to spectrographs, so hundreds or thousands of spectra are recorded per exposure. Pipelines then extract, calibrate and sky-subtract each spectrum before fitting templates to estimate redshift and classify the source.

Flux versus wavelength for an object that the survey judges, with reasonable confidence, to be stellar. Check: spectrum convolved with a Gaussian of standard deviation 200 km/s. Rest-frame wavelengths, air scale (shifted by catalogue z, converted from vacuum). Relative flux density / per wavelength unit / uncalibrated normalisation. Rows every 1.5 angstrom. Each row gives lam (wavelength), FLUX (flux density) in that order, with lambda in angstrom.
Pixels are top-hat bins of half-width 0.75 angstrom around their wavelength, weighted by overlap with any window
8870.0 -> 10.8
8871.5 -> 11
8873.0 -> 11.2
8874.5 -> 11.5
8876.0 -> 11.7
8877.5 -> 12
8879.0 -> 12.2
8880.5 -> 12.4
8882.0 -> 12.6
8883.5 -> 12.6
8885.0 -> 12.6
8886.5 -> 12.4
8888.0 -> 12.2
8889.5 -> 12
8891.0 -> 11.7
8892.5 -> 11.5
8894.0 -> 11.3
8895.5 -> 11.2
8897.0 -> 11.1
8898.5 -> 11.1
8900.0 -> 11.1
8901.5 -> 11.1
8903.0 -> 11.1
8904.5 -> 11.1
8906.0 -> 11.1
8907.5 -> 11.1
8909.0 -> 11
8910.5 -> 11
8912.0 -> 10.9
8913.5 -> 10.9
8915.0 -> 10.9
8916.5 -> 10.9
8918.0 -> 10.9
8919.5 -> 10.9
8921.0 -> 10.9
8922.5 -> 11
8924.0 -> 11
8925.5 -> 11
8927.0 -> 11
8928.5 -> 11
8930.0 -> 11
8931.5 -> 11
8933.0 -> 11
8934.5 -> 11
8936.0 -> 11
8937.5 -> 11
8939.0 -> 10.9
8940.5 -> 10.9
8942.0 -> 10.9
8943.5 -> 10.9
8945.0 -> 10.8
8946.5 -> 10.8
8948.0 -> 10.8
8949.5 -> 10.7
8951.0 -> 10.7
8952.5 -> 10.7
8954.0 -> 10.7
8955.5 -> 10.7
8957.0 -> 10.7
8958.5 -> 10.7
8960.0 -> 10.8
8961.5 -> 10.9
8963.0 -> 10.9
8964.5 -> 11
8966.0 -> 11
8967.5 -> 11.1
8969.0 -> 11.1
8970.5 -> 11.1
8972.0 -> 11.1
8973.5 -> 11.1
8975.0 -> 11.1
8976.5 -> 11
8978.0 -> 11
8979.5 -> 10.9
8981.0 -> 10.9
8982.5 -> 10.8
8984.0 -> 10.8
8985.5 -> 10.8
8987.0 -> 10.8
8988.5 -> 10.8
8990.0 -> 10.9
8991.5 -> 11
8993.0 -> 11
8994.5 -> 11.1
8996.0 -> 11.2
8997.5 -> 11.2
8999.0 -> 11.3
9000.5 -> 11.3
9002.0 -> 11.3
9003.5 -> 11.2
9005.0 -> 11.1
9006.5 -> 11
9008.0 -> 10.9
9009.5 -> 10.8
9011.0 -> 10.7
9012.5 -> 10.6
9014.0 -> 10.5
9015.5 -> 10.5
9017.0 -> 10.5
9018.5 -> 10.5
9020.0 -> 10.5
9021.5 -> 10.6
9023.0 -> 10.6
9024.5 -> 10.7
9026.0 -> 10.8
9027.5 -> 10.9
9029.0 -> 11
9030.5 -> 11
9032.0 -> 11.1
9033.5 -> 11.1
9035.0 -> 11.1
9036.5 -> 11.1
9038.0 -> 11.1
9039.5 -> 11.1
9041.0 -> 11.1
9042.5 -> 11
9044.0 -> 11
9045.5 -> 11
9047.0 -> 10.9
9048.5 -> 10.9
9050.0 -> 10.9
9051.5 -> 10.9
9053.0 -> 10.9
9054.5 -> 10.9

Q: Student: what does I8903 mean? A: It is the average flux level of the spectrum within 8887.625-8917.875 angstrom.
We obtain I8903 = 11.2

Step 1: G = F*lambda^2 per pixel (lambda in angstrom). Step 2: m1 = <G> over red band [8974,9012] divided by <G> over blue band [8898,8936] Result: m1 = 1.02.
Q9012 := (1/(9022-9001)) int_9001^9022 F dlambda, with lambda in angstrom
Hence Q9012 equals 10.8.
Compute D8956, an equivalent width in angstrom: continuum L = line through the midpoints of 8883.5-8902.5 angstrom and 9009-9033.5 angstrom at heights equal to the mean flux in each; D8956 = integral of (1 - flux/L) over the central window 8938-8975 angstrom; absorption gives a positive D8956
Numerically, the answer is 1.0 angstrom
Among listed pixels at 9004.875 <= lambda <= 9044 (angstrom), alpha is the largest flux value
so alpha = 11.1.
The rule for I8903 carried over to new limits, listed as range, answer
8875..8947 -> 11.3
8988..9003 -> 11.1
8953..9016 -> 10.9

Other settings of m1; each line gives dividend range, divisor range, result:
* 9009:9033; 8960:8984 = 0.99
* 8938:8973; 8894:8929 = 1.00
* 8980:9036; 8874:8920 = 0.97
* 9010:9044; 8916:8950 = 1.01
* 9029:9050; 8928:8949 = 1.03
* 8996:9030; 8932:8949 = 1.01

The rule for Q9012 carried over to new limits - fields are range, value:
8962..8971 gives 11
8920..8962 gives 10.9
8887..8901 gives 11.5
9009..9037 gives 10.8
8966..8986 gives 11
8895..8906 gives 11.1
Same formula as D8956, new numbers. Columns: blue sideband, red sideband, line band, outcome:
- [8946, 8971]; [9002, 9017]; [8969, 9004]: -0.6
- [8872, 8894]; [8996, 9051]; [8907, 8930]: 1.5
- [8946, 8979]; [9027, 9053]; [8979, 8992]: 0.1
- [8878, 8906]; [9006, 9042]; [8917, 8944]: 1.2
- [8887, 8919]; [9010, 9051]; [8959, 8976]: 0.0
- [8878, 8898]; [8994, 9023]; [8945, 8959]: 0.8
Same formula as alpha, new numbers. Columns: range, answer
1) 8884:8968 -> 12.6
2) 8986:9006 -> 11.3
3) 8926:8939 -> 11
